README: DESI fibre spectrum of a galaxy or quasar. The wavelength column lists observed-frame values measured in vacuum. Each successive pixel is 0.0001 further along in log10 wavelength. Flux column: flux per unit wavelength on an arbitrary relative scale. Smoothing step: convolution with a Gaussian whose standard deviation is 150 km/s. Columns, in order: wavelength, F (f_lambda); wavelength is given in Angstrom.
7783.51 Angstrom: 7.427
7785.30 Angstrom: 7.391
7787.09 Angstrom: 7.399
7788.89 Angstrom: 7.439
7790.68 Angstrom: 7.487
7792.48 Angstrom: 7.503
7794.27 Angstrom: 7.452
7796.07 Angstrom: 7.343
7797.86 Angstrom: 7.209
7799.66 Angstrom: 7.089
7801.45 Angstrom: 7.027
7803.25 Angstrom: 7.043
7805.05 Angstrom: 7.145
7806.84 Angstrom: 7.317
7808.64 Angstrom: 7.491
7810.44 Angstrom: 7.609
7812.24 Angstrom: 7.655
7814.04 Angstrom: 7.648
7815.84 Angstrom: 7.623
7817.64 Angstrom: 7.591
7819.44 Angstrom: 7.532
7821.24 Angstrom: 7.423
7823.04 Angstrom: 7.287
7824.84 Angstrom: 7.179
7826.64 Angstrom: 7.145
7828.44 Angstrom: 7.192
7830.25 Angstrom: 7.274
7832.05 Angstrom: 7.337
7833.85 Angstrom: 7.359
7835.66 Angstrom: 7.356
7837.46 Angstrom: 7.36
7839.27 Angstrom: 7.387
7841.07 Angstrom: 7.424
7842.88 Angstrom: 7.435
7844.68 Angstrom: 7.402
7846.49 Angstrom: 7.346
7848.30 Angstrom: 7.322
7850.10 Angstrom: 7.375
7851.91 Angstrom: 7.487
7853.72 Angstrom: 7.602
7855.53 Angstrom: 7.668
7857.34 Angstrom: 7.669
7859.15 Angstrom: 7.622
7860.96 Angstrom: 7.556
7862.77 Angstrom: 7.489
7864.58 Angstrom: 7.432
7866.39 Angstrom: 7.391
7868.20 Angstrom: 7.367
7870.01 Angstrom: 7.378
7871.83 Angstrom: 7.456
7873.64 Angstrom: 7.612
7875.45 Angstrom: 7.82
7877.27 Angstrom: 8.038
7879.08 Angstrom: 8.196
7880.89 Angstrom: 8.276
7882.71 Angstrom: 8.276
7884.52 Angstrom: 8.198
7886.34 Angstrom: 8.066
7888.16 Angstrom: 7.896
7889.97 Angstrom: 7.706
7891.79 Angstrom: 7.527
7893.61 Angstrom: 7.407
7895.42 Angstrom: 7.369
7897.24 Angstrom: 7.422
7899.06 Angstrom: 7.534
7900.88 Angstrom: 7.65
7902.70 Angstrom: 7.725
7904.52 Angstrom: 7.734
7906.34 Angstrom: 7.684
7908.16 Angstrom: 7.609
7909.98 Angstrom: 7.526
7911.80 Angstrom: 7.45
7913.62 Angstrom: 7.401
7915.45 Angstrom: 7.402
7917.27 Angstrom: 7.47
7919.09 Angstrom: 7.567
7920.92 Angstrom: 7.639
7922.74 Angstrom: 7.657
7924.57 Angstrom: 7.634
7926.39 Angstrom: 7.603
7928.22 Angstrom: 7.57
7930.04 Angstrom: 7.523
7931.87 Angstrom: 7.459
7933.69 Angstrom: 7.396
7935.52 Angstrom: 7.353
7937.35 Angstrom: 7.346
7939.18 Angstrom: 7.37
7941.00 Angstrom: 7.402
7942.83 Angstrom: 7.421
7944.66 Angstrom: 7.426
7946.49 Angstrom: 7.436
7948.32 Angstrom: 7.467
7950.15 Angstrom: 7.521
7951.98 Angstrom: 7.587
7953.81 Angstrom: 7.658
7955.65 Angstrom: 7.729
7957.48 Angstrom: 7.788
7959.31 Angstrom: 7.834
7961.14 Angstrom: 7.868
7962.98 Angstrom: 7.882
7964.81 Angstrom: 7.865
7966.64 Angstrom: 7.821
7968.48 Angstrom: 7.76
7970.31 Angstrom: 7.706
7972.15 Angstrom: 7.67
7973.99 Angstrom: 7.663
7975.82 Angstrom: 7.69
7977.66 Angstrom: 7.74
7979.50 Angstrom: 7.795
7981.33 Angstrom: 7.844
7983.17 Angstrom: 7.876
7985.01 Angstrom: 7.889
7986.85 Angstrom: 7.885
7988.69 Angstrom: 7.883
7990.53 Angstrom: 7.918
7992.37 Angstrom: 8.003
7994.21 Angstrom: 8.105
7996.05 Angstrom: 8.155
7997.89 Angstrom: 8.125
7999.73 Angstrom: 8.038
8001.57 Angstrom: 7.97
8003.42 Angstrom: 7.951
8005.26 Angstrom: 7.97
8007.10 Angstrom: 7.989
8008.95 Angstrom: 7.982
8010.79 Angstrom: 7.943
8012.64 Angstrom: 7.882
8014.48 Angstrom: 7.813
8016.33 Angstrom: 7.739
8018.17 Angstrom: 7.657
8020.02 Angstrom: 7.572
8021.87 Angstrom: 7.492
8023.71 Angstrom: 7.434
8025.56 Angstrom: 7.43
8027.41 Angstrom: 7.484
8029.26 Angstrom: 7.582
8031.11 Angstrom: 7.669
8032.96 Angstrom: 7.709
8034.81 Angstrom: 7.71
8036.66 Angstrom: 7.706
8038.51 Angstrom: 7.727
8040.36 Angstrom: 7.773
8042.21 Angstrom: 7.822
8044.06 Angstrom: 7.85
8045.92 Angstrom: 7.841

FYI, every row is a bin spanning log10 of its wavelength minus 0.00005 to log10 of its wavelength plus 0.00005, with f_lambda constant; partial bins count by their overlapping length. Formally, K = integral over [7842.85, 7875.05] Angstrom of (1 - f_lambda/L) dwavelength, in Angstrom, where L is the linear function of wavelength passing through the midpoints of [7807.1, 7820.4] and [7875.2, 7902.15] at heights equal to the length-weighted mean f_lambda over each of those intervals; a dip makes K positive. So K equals 1.00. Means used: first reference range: 7.58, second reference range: 7.82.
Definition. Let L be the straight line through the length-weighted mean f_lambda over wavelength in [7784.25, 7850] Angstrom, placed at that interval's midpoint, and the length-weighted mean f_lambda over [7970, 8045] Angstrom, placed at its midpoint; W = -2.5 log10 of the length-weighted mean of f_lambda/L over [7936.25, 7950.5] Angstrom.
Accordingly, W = 0.03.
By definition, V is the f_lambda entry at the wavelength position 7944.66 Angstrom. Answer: 7.426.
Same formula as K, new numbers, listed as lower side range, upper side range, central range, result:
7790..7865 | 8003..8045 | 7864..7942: -0.93 Angstrom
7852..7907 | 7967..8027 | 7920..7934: 0.32 Angstrom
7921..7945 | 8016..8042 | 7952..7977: -0.76 Angstrom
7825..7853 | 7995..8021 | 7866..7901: -1.13 Angstrom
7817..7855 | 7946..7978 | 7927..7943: 0.43 Angstrom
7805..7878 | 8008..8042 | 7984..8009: -1.11 Angstrom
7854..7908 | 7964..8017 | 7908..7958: 1.76 Angstrom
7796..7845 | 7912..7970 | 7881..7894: -0.75 Angstrom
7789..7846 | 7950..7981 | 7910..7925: 0.20 Angstrom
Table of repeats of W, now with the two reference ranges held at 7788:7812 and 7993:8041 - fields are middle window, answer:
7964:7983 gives -0.01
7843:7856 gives 0.00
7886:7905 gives -0.01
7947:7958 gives 0.01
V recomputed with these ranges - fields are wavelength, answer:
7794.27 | 7.452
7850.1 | 7.375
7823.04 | 7.287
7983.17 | 7.876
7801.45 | 7.027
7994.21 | 8.105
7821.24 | 7.423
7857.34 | 7.669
